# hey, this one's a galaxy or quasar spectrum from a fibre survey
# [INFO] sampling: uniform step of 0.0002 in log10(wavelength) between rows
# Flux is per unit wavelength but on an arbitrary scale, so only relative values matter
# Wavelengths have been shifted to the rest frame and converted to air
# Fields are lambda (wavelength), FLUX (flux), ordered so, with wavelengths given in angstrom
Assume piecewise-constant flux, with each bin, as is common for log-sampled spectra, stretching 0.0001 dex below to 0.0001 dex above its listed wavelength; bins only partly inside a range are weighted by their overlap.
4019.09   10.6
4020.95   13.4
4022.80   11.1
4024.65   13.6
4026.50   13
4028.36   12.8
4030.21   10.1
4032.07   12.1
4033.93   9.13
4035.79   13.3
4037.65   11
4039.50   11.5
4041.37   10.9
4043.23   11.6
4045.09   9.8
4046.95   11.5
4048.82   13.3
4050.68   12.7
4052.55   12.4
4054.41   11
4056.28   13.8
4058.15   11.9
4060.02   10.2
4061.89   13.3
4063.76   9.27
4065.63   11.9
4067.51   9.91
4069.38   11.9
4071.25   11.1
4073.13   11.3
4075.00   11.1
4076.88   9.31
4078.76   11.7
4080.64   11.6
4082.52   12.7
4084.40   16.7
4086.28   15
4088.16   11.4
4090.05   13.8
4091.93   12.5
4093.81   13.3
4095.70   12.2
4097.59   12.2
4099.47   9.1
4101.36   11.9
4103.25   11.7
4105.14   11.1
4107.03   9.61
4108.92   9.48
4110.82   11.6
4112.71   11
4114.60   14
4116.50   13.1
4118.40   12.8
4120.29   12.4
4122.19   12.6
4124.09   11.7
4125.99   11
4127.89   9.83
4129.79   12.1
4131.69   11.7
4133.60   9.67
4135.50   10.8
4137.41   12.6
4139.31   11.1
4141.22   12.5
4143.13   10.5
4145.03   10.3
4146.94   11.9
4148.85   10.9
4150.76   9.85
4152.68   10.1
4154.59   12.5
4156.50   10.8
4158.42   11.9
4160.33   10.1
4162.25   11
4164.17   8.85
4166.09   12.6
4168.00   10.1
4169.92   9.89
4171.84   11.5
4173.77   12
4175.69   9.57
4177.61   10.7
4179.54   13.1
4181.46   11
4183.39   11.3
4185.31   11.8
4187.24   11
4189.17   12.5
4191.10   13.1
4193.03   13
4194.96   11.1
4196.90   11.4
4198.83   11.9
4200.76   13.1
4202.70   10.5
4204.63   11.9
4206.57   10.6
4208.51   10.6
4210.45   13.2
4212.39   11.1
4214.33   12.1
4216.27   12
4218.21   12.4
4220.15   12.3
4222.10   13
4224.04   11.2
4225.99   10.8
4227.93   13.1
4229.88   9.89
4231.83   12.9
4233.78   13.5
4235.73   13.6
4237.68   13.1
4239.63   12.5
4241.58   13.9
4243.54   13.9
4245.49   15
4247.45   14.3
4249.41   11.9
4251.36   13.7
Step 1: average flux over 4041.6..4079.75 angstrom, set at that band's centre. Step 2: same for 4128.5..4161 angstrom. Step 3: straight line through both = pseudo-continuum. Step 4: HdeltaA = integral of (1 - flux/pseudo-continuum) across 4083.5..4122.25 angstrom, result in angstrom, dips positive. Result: -3.3 angstrom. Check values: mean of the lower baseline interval 11.4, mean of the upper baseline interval 11.1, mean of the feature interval 12.2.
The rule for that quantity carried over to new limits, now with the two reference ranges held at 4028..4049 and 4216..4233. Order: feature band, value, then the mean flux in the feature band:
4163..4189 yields 1.6 angstrom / 11.1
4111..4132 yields -0.7 angstrom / 12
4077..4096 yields -2.4 angstrom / 13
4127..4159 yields 1.6 angstrom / 11.1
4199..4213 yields 0.4 angstrom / 11.6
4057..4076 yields 0.3 angstrom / 11.2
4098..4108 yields 0.7 angstrom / 10.8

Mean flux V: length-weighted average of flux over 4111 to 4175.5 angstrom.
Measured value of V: 11.3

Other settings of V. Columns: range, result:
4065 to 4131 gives 11.8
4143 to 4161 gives 10.9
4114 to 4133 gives 12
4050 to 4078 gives 11.4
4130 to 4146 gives 11.2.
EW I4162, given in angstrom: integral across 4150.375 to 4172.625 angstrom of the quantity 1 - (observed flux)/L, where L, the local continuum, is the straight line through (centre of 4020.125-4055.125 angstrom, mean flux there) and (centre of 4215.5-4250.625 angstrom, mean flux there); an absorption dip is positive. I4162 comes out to 2.9 angstrom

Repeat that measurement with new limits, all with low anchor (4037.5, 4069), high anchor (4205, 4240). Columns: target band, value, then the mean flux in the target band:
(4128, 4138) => 0.51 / 11.2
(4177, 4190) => 0.35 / 11.6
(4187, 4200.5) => -0.12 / 12.1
